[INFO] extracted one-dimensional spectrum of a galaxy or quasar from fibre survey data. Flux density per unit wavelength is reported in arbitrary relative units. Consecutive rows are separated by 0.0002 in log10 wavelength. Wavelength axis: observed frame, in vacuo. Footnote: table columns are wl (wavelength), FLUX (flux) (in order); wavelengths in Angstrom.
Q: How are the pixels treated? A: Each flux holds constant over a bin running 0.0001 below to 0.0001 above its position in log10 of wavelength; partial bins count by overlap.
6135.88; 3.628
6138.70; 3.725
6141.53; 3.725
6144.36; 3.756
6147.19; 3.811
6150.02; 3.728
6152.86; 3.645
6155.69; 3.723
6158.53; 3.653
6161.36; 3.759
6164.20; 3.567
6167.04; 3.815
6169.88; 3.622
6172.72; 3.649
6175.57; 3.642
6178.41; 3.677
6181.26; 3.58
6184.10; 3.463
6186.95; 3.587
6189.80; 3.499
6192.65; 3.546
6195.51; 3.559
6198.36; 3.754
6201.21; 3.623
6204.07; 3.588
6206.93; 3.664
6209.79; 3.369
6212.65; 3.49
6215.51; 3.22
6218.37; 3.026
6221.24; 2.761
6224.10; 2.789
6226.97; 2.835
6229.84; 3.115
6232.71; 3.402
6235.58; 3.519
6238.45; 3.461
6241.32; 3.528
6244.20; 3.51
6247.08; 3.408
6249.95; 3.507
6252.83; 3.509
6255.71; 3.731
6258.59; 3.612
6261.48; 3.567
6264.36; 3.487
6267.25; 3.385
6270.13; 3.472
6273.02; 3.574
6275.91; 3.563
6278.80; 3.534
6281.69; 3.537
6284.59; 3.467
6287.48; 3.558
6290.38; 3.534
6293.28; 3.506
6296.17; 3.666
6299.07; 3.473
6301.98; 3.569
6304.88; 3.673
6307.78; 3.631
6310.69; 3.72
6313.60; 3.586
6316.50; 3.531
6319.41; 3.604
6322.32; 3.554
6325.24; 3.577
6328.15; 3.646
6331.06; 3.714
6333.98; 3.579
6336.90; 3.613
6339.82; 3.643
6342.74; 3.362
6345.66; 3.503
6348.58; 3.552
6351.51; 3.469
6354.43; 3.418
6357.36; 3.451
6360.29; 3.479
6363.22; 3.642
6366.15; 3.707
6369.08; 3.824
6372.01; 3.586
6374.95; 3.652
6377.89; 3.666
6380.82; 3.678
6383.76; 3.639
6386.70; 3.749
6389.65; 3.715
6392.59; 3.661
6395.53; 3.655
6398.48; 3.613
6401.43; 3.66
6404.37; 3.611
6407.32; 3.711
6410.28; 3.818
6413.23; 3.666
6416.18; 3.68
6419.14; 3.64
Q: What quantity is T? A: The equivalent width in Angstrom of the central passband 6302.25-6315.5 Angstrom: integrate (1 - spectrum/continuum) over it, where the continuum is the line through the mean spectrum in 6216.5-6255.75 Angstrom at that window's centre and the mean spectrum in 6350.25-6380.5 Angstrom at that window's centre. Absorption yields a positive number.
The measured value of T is -0.71 Angstrom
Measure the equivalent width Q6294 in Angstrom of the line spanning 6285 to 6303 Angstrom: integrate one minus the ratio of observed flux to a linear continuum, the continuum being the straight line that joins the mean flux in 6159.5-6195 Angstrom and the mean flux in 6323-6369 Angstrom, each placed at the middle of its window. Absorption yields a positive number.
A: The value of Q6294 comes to 0.2 Angstrom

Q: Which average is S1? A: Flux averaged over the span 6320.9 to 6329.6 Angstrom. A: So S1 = 3.59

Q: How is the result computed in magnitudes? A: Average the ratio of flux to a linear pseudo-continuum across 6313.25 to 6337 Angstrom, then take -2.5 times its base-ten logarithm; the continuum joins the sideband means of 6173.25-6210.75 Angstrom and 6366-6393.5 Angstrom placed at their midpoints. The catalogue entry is 0.02 mag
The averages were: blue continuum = 3.58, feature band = 3.6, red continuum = 3.69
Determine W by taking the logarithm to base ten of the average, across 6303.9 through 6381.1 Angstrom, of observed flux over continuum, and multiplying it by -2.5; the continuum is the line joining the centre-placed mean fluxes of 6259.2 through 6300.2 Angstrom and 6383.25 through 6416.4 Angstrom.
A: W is 0.00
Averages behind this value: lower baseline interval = 3.53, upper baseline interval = 3.68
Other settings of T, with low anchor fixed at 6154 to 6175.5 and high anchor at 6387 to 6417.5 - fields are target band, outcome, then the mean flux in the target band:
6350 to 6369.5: 0.7 Angstrom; 3.56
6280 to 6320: 1.2 Angstrom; 3.57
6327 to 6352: 0.8 Angstrom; 3.57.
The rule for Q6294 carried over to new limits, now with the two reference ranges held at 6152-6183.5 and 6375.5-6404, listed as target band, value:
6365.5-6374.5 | -0.1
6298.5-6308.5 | 0.2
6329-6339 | 0.1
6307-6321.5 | 0.2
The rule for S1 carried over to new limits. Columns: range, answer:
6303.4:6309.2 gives 3.66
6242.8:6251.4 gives 3.48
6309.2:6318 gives 3.61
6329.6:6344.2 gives 3.58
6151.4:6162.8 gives 3.69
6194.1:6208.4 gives 3.64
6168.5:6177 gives 3.64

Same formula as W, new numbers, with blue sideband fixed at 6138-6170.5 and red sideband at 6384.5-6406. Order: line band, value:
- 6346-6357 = 0.06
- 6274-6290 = 0.05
